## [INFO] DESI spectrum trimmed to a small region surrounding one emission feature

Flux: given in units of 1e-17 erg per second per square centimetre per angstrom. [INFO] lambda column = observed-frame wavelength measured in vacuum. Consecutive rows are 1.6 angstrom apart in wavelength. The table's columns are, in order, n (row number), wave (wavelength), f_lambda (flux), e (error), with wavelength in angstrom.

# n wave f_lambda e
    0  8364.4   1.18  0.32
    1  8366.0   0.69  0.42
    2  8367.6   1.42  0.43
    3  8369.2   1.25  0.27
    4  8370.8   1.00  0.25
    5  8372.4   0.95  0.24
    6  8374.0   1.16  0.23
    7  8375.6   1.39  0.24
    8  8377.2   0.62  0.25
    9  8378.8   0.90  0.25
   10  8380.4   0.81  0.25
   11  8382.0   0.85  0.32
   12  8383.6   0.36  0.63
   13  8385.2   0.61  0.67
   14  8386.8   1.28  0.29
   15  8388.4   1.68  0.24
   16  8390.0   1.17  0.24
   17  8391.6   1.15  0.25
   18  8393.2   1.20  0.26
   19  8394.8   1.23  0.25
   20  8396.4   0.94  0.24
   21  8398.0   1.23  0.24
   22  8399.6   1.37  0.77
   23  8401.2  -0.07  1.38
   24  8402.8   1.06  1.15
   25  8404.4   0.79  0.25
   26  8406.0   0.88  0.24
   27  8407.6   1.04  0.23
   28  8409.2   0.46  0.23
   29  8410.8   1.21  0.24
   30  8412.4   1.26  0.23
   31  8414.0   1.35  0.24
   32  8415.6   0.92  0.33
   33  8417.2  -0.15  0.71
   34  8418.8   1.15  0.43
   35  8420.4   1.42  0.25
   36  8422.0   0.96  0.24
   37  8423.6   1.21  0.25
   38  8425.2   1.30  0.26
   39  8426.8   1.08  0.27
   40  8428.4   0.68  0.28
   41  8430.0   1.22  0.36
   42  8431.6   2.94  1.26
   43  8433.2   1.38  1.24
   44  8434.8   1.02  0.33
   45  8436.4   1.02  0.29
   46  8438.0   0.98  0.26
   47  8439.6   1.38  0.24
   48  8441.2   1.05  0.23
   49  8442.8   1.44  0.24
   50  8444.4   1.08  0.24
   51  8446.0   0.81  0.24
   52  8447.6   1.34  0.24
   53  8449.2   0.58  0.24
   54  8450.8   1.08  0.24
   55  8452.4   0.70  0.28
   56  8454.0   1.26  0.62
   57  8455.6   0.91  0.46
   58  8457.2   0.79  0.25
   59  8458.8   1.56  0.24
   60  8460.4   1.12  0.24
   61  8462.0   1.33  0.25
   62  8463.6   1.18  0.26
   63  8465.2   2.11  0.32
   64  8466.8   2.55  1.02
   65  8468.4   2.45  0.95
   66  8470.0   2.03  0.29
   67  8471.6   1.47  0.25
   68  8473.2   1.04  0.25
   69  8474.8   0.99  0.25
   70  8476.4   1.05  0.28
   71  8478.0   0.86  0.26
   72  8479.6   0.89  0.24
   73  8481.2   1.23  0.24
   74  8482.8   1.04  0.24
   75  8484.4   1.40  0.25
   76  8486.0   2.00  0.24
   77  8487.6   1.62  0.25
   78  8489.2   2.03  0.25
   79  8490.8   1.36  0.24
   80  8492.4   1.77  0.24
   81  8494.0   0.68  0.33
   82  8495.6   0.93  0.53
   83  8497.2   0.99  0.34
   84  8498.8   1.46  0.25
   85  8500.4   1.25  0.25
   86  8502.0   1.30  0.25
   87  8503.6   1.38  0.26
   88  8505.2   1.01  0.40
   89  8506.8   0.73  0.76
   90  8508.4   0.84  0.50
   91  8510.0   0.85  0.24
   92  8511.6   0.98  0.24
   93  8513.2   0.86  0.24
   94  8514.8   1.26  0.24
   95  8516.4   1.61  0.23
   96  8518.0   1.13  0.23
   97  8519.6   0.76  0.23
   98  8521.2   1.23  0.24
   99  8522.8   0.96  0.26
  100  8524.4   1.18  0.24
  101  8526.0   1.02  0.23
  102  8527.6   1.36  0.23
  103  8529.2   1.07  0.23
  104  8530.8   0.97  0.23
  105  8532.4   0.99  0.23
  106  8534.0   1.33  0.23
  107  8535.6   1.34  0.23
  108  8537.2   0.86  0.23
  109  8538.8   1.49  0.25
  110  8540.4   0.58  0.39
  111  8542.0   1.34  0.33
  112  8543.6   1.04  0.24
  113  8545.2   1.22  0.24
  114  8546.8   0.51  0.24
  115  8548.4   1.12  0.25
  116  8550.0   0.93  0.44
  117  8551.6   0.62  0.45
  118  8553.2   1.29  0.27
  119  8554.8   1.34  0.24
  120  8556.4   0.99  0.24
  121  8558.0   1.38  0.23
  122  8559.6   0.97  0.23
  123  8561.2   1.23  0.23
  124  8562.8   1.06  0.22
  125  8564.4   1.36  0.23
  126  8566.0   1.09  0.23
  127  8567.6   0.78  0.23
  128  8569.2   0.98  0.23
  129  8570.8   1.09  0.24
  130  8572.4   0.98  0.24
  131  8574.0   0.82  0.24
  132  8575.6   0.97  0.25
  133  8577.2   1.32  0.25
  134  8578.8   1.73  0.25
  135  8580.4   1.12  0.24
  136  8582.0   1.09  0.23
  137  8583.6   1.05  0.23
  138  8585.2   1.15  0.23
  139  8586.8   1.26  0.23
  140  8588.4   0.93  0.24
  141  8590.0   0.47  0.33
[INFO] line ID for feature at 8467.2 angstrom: [S II] 6716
